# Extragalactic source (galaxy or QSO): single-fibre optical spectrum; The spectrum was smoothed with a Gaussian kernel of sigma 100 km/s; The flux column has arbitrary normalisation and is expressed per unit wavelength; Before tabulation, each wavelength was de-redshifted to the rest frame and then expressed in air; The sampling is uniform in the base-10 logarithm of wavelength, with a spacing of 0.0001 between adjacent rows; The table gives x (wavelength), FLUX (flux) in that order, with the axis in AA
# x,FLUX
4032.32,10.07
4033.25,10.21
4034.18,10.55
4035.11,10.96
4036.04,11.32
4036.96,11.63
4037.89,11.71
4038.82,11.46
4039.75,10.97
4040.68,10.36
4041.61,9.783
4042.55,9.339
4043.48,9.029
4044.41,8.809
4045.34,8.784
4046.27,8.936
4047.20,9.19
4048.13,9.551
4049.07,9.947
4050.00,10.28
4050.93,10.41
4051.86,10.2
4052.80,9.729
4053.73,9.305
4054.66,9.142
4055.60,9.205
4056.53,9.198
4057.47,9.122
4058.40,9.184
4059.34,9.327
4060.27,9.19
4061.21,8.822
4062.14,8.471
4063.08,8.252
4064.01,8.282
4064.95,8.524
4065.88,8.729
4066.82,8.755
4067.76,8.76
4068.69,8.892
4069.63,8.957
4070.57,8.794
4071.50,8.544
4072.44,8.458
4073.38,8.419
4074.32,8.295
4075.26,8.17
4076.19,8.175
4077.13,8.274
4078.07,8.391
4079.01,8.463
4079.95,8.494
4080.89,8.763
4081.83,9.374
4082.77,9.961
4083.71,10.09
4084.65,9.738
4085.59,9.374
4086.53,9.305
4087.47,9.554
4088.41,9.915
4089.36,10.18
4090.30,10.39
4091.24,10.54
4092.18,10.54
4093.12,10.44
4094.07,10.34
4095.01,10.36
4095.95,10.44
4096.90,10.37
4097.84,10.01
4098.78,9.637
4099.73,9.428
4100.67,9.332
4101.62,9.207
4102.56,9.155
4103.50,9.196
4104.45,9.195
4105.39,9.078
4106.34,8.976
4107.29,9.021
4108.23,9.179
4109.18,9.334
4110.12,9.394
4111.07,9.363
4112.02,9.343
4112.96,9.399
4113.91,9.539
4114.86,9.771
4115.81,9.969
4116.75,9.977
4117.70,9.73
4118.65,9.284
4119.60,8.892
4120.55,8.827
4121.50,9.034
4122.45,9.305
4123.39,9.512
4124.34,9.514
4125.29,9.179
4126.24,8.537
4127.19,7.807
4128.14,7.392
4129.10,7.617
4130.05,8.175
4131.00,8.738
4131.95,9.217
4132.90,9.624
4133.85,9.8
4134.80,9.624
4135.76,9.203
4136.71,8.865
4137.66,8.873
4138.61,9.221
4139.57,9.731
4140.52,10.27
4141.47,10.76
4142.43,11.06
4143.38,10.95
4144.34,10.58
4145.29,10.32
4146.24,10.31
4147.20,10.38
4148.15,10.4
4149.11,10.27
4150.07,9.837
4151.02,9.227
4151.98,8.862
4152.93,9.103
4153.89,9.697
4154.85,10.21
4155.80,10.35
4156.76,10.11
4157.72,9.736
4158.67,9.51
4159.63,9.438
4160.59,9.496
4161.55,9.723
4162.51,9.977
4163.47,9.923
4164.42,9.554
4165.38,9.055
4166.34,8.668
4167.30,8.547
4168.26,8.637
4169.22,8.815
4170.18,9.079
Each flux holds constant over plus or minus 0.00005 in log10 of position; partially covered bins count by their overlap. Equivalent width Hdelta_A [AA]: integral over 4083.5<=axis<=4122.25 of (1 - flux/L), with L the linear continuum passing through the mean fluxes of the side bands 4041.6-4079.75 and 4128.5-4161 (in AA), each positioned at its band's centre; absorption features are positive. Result -1.26 AA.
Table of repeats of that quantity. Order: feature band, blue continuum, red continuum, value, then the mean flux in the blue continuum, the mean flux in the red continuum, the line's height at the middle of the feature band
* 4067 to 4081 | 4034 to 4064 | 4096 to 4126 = 1.57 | 9.73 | 9.4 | 9.59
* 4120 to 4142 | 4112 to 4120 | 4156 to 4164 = 1.25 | 9.56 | 9.76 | 9.63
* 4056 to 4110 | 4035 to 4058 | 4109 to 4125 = 2.45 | 9.92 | 9.43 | 9.66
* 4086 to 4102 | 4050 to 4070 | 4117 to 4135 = -1.75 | 9.1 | 8.94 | 9.02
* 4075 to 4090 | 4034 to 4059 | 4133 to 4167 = 1.07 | 9.92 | 9.79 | 9.87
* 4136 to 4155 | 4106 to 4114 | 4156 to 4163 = -0.66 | 9.28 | 9.73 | 9.6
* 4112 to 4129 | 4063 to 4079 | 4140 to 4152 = 0.98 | 8.52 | 10.3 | 9.69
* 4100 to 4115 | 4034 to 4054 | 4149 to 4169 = 0.76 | 10.1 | 9.5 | 9.77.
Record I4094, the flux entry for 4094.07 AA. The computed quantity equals 10.34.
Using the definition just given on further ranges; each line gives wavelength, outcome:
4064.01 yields 8.282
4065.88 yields 8.729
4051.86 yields 10.2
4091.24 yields 10.54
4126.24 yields 8.537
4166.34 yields 8.668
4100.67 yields 9.332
